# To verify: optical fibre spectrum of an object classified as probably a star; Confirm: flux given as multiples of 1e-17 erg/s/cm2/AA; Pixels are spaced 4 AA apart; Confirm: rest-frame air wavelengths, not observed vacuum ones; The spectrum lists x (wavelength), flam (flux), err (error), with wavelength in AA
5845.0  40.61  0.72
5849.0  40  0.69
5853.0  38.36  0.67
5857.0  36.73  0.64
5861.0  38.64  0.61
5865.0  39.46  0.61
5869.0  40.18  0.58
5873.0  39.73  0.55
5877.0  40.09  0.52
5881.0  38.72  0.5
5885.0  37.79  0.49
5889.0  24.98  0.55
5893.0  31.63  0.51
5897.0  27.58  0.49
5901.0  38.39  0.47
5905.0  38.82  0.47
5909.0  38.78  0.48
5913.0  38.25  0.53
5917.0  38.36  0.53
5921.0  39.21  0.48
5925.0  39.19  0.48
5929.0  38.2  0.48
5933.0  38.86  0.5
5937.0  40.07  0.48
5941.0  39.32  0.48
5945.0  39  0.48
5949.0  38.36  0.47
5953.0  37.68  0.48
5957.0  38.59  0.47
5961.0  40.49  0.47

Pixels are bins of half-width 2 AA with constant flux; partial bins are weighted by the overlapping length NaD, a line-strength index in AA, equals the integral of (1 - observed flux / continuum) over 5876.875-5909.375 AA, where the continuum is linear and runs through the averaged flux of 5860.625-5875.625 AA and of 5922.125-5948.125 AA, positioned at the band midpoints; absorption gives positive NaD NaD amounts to 3.9 AA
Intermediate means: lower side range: 39.6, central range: 34.7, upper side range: 39.1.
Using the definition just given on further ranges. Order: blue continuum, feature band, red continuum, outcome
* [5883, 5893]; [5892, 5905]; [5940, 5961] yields -0.34 AA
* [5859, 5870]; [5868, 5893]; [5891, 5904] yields 0.02 AA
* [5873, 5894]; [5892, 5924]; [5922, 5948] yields 0.44 AA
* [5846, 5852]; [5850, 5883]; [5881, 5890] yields -1.97 AA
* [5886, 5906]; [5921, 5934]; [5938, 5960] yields -0.98 AA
